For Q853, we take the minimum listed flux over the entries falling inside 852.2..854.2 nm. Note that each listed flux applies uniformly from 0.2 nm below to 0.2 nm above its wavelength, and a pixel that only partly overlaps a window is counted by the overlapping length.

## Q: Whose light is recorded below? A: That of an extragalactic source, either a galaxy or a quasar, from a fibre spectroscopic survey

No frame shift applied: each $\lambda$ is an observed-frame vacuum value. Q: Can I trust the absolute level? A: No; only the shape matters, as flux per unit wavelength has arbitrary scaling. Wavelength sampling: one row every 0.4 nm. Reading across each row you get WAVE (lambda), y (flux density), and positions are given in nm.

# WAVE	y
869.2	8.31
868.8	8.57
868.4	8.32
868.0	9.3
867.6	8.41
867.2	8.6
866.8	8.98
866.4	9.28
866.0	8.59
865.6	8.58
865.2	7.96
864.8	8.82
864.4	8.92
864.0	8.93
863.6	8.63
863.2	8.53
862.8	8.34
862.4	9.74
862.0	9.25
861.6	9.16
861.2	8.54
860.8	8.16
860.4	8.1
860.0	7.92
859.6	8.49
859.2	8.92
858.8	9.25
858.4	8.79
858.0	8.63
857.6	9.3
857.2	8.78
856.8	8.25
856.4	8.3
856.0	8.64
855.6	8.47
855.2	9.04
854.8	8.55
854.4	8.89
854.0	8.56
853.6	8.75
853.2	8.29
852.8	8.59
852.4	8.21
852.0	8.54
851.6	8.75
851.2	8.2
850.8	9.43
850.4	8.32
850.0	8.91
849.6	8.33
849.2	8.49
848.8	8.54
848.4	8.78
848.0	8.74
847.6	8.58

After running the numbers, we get 8.21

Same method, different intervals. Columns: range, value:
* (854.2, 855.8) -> 8.47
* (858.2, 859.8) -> 8.49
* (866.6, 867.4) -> 8.6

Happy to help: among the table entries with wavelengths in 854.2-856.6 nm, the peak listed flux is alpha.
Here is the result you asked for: 9.04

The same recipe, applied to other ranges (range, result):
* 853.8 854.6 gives 8.89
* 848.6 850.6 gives 8.91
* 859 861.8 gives 9.16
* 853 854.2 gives 8.75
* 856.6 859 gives 9.3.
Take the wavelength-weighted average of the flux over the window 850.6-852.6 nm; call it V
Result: 8.63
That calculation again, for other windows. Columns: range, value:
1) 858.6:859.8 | 8.89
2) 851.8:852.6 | 8.38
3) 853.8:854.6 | 8.73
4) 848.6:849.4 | 8.51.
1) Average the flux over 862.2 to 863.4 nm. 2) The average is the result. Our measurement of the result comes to 8.87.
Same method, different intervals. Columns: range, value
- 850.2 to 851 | 8.88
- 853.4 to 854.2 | 8.66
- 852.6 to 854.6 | 8.62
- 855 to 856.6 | 8.61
